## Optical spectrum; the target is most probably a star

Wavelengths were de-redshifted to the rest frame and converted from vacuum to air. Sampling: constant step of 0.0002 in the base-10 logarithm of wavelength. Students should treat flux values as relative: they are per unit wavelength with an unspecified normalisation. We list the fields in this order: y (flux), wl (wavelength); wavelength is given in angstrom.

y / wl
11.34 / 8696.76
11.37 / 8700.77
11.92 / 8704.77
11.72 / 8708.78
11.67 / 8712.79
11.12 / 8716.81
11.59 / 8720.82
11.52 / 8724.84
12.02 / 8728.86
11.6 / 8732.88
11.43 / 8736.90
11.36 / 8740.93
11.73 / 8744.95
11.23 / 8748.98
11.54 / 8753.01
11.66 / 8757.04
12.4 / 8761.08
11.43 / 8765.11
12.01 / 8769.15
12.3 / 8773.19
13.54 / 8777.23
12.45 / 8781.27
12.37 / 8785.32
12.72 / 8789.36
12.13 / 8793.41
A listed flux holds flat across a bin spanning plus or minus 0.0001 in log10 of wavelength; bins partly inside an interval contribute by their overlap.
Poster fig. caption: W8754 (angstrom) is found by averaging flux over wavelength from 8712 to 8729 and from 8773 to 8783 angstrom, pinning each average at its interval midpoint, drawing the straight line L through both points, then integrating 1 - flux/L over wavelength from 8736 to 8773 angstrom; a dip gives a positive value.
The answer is 1.9 angstrom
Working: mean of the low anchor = 11.5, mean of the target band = 11.7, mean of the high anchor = 12.9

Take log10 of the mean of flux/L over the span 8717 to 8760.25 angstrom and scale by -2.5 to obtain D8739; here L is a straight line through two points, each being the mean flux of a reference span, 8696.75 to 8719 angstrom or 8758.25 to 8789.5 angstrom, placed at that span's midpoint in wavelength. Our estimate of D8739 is 0.03 mag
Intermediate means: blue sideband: 11.5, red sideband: 12.4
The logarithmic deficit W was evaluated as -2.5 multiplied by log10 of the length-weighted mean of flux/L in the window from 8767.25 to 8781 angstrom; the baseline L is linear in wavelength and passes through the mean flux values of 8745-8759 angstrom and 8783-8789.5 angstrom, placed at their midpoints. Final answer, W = -0.04 mag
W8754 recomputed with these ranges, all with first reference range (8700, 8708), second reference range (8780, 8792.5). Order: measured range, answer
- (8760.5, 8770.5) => 0.33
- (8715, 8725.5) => 0.41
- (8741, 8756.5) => 0.81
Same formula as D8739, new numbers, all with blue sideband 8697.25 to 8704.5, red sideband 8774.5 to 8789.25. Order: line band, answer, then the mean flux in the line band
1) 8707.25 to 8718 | 0.02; 11.5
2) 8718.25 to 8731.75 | 0.02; 11.7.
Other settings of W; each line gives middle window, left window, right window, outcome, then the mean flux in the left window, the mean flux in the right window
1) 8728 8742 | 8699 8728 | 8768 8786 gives 0.031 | 11.6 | 12.6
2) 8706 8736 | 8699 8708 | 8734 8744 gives -0.004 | 11.7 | 11.5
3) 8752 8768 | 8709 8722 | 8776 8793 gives 0.042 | 11.5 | 12.7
